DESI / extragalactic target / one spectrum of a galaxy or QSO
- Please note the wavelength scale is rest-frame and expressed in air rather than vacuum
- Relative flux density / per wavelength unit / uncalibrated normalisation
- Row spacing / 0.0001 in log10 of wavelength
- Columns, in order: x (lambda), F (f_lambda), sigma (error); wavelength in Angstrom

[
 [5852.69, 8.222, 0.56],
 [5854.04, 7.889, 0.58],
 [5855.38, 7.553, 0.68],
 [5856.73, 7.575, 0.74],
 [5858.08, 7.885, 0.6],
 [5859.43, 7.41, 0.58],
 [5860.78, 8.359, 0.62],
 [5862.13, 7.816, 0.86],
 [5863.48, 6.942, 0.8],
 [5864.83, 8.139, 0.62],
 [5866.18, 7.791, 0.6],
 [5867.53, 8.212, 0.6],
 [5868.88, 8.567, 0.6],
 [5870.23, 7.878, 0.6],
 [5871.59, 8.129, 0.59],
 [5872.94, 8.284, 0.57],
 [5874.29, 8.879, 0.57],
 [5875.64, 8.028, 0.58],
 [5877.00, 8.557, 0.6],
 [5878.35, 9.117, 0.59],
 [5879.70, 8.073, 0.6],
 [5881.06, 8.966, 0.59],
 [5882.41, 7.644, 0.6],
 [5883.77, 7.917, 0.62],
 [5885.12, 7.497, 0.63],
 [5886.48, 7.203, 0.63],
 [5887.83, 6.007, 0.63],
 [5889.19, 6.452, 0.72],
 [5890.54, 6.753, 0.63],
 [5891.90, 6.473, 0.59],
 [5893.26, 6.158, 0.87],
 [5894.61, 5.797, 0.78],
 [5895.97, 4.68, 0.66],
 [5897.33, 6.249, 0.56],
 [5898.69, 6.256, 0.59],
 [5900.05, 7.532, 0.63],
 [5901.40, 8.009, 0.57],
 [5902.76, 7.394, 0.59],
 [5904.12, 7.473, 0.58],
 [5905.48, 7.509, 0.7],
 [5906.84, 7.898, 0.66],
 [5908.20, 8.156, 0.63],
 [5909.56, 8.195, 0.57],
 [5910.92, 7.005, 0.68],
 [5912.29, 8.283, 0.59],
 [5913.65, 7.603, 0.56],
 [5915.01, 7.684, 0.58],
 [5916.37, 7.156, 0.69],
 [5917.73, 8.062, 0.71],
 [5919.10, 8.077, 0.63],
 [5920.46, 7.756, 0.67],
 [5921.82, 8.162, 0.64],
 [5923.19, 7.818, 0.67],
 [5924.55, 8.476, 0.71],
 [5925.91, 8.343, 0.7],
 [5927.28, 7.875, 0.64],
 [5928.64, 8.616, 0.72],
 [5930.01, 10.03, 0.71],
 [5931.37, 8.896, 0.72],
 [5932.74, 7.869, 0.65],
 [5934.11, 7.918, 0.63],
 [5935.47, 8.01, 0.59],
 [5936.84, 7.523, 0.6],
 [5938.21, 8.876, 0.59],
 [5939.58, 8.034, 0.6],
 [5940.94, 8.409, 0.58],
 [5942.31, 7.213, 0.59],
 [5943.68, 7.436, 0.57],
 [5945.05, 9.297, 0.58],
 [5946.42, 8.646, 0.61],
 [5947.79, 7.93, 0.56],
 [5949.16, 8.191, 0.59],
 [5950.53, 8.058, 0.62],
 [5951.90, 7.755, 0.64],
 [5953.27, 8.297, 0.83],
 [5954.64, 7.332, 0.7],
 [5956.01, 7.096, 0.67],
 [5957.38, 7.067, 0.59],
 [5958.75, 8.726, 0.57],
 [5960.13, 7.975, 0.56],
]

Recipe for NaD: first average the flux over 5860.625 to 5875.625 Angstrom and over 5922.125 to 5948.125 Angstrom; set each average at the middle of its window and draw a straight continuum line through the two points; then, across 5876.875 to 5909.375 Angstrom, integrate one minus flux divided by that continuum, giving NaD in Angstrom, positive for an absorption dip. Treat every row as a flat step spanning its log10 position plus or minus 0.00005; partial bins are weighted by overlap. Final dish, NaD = 3.7 Angstrom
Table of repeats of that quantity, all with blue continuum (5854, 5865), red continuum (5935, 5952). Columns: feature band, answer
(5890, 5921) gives 2.8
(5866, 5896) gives 0.9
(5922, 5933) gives -0.6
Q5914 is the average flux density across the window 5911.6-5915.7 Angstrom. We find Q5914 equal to 7.85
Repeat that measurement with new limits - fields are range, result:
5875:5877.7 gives 8.29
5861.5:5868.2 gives 7.78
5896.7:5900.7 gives 6.67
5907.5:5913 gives 7.9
